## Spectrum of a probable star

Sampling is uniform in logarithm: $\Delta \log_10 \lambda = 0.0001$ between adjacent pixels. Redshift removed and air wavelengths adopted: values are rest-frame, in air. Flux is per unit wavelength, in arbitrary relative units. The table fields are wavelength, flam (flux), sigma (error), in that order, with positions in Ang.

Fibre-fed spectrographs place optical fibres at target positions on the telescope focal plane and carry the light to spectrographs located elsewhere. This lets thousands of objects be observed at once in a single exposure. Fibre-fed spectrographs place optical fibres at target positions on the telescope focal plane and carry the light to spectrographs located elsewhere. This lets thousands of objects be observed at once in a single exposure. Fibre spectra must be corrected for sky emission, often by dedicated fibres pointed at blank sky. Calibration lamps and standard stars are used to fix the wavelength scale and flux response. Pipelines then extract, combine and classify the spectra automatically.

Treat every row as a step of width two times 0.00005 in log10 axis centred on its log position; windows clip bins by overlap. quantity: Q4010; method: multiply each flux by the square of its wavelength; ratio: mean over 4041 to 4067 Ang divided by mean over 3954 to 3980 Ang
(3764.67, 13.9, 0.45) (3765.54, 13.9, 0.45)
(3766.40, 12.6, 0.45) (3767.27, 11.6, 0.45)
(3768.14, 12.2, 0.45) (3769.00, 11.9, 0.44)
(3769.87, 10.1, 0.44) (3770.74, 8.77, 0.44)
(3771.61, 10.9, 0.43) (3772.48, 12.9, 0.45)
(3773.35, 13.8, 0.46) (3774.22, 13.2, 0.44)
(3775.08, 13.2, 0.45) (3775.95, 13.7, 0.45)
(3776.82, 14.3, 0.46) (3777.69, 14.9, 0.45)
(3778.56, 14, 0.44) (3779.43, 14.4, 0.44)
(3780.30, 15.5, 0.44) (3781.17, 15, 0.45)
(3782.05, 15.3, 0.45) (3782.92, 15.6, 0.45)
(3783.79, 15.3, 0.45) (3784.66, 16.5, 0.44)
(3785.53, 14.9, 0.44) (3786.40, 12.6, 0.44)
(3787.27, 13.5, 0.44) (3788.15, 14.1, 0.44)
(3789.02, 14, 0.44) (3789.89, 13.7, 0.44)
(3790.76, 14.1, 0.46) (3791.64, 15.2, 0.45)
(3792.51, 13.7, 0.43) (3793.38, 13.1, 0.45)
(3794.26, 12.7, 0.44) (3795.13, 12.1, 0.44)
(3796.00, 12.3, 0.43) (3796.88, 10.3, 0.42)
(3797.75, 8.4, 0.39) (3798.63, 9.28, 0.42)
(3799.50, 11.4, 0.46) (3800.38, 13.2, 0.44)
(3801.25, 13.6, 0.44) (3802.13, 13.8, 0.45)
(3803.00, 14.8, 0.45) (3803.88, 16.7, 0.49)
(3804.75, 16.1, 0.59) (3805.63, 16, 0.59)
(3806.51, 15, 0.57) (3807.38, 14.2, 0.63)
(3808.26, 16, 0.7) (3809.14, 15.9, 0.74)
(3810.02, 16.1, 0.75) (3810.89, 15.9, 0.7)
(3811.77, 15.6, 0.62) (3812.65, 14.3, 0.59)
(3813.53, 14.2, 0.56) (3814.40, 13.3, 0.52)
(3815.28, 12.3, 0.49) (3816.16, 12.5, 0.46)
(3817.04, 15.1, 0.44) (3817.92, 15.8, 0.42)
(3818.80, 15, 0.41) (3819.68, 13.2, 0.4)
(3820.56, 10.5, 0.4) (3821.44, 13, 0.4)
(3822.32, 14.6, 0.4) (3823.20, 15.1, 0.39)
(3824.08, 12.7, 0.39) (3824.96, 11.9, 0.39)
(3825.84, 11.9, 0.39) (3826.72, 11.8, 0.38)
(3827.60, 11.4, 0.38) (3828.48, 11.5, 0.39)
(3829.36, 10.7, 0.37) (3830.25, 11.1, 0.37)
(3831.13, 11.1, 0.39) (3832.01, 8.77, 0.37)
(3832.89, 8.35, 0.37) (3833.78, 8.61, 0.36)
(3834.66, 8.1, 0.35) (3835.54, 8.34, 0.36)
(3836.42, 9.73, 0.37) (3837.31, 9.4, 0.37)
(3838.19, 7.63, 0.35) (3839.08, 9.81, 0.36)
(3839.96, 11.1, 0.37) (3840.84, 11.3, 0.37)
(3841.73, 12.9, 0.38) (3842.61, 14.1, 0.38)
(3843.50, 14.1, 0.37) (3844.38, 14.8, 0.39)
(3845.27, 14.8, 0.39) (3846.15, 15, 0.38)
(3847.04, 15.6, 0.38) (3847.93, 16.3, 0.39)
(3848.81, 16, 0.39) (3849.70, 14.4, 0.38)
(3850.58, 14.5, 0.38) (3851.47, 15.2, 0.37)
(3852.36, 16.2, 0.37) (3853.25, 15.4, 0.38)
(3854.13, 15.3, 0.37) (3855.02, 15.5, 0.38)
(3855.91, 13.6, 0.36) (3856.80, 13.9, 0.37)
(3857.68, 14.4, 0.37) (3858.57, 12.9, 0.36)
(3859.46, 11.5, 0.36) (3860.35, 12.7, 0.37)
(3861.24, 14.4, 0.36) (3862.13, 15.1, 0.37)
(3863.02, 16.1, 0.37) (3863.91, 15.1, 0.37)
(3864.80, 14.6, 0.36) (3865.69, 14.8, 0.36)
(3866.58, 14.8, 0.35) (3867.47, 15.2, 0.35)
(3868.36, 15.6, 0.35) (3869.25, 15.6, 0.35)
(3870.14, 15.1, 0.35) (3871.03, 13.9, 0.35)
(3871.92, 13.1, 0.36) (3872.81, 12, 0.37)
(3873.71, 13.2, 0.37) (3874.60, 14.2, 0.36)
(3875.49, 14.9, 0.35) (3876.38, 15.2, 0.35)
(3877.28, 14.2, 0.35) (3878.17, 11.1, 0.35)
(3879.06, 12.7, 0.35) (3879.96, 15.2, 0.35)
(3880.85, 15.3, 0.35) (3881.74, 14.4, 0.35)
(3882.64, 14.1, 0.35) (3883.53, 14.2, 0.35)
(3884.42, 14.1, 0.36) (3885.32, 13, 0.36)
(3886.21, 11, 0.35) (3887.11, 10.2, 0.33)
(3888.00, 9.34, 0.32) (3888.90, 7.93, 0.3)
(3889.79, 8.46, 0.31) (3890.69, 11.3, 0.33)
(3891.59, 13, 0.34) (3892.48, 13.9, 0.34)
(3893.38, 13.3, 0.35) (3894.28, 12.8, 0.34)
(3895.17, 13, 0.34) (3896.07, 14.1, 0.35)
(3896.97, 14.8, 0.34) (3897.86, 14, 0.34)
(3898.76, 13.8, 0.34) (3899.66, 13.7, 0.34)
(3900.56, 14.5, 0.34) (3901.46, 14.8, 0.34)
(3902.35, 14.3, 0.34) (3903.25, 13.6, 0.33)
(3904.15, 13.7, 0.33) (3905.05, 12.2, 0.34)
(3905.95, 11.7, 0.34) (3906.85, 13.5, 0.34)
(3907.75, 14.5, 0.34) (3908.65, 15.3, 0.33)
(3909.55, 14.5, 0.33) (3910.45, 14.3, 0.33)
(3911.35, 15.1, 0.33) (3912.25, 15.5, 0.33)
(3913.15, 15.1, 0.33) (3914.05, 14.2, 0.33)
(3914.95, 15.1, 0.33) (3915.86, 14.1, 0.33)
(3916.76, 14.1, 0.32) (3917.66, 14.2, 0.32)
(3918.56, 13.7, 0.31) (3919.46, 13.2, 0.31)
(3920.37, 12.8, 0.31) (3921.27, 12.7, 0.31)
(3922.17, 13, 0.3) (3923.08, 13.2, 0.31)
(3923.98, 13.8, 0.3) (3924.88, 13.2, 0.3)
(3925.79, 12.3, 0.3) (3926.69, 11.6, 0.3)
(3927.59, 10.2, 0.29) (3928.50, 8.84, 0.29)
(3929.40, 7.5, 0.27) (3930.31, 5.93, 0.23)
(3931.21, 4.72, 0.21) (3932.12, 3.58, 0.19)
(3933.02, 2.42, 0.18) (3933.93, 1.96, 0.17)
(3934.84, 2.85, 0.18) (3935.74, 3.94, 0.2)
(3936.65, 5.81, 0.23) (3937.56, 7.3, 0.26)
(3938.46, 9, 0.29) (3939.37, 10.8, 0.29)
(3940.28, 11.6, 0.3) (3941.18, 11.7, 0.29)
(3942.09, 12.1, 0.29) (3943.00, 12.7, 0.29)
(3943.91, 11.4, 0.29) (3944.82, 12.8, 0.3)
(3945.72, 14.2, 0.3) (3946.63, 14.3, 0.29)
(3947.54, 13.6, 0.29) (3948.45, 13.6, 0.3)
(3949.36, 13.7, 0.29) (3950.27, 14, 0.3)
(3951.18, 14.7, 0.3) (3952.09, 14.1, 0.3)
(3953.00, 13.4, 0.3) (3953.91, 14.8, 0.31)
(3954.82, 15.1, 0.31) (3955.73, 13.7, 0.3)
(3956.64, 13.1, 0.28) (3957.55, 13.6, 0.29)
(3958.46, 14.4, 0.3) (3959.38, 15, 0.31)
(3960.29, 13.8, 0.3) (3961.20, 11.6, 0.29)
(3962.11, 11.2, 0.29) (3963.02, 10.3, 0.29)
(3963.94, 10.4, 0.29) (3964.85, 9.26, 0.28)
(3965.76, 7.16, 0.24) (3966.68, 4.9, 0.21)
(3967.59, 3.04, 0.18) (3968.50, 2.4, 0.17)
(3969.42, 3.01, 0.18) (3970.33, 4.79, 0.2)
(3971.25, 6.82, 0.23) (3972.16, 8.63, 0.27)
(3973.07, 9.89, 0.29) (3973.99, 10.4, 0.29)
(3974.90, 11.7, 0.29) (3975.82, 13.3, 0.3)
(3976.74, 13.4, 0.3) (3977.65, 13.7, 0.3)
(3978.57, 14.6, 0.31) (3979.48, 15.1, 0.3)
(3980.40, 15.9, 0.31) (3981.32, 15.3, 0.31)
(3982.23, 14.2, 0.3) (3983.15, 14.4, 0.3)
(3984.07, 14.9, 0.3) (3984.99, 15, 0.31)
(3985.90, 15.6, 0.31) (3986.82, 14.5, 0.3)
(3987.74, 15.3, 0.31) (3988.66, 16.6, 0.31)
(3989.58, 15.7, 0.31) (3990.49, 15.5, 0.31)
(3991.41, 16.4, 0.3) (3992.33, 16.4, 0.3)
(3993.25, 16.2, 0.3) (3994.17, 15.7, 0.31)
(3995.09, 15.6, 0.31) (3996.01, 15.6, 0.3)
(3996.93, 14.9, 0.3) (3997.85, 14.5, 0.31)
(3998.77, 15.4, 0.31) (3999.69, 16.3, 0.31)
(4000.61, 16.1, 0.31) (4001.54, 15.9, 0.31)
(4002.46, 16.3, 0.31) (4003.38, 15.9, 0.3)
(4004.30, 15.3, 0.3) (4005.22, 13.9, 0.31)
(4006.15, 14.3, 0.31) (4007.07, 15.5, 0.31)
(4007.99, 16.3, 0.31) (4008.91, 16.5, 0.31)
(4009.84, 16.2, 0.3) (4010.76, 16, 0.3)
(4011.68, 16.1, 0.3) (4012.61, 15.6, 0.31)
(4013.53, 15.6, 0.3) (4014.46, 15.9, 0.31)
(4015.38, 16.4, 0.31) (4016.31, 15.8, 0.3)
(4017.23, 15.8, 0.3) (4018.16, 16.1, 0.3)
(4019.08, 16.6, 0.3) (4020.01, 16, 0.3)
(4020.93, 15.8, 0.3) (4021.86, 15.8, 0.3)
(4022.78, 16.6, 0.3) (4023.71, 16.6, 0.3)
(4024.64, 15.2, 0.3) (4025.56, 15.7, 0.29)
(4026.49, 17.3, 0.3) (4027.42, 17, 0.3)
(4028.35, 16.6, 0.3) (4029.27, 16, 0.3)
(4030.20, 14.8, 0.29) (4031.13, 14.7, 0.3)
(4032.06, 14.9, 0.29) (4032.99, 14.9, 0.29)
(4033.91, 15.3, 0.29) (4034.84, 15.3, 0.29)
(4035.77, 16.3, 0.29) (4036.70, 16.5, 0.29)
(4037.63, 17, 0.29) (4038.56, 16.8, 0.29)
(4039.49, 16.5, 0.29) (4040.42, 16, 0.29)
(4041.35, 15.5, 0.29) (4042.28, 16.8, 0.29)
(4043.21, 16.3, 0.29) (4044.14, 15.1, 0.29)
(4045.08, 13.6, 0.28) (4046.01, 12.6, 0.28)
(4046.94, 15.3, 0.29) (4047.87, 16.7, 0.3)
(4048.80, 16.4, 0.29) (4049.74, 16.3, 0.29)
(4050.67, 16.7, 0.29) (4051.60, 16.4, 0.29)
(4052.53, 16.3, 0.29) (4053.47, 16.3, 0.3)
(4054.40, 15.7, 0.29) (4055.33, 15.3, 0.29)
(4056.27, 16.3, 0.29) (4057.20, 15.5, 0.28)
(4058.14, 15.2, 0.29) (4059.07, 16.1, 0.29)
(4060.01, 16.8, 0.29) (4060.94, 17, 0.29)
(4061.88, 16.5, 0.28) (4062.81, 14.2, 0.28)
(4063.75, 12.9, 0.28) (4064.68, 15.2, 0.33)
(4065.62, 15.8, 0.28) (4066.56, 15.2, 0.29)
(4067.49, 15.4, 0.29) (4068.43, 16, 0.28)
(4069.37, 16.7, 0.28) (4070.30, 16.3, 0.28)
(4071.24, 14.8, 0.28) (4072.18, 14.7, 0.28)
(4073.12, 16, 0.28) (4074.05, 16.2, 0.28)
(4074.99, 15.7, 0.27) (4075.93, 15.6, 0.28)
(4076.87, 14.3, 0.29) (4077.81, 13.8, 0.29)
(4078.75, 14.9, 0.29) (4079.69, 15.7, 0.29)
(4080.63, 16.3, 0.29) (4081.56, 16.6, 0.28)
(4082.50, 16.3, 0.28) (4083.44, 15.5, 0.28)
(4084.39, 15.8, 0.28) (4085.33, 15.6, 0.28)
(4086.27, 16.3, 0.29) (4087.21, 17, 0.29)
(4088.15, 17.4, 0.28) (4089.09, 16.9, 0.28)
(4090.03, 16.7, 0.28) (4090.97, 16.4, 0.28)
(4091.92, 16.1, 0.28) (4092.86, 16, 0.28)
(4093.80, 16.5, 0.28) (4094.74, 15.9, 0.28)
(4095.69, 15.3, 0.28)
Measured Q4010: 1.54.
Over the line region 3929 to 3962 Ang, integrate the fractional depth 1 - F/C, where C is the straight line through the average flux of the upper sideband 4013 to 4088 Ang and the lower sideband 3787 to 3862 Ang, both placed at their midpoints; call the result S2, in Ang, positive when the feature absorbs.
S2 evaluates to 8.6 Ang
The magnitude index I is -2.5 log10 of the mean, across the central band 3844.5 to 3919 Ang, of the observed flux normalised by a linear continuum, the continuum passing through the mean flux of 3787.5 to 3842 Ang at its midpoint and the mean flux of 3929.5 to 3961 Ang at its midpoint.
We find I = -0.19 mag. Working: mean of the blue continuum 12.6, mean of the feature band 13.9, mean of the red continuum 10.8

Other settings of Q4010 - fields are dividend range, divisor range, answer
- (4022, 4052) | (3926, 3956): 1.62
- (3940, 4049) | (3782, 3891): 1.15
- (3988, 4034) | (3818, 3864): 1.34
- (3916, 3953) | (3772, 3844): 0.88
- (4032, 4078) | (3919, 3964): 1.49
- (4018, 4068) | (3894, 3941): 1.45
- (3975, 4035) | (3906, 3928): 1.19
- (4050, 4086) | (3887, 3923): 1.27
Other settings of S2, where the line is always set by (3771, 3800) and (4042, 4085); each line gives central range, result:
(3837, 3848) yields 0.88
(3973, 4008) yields 0.23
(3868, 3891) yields 1.80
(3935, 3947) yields 3.51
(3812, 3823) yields -0.04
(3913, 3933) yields 4.23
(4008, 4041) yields -1.49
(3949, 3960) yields 0.47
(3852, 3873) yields -0.66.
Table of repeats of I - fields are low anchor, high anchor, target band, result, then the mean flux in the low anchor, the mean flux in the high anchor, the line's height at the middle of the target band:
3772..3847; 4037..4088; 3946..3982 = 0.258 mag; 13.1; 15.7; 14.7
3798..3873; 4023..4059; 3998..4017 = -0.021 mag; 13.4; 15.8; 15.4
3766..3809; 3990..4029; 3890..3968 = 0.250 mag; 13.5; 15.9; 15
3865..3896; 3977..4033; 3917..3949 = 0.361 mag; 13.3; 15.6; 14.3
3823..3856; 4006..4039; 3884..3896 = 0.148 mag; 12.4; 16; 13.4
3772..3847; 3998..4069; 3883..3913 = 0.082 mag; 13.1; 15.8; 14.2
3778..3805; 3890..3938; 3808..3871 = -0.035 mag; 13.7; 11.8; 13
